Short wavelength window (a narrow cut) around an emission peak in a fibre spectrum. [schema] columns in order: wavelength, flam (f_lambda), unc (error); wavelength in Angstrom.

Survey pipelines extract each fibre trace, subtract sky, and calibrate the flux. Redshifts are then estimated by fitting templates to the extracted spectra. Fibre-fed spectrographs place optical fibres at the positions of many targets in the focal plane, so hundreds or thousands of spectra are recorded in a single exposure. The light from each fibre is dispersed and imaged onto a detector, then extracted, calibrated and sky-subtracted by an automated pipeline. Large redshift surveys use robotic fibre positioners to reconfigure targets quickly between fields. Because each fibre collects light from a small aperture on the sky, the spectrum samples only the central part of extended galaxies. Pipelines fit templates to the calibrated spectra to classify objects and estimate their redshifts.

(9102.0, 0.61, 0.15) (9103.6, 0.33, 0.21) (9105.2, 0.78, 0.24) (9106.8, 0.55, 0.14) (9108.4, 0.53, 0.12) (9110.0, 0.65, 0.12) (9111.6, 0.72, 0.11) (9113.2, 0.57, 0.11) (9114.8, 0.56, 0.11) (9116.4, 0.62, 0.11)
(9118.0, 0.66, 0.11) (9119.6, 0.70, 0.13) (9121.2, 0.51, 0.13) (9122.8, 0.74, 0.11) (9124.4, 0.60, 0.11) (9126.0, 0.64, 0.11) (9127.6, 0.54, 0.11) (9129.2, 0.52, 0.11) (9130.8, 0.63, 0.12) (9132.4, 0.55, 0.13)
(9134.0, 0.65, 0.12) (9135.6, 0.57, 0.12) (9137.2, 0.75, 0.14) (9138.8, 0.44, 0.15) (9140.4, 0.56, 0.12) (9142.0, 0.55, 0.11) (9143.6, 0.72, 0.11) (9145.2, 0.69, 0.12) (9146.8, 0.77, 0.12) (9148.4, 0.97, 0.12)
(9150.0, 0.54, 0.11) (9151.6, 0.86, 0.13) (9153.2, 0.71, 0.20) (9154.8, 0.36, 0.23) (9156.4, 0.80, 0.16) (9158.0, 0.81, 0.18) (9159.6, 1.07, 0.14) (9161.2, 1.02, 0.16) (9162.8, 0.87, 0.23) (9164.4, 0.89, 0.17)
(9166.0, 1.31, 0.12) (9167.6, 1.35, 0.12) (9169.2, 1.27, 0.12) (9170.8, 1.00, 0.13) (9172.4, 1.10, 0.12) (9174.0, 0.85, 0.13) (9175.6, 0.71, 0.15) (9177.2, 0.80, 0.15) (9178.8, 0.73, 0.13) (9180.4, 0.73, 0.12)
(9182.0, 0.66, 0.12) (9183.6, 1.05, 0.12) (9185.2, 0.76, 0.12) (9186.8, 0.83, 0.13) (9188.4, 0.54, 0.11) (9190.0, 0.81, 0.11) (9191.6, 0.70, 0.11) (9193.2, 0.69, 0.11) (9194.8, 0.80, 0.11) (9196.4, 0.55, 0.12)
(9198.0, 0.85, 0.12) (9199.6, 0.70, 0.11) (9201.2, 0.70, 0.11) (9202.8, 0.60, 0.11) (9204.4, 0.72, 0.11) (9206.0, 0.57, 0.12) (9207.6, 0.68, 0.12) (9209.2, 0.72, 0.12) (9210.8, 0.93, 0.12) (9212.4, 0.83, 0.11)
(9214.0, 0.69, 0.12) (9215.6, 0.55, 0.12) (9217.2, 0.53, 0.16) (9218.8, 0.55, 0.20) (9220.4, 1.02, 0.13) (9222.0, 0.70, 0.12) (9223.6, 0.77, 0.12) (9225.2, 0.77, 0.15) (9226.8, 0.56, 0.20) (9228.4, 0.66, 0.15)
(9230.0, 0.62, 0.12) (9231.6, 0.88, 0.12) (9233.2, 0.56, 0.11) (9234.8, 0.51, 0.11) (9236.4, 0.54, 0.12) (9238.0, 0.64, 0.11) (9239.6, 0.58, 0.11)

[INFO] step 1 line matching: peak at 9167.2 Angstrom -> [O III] 5007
